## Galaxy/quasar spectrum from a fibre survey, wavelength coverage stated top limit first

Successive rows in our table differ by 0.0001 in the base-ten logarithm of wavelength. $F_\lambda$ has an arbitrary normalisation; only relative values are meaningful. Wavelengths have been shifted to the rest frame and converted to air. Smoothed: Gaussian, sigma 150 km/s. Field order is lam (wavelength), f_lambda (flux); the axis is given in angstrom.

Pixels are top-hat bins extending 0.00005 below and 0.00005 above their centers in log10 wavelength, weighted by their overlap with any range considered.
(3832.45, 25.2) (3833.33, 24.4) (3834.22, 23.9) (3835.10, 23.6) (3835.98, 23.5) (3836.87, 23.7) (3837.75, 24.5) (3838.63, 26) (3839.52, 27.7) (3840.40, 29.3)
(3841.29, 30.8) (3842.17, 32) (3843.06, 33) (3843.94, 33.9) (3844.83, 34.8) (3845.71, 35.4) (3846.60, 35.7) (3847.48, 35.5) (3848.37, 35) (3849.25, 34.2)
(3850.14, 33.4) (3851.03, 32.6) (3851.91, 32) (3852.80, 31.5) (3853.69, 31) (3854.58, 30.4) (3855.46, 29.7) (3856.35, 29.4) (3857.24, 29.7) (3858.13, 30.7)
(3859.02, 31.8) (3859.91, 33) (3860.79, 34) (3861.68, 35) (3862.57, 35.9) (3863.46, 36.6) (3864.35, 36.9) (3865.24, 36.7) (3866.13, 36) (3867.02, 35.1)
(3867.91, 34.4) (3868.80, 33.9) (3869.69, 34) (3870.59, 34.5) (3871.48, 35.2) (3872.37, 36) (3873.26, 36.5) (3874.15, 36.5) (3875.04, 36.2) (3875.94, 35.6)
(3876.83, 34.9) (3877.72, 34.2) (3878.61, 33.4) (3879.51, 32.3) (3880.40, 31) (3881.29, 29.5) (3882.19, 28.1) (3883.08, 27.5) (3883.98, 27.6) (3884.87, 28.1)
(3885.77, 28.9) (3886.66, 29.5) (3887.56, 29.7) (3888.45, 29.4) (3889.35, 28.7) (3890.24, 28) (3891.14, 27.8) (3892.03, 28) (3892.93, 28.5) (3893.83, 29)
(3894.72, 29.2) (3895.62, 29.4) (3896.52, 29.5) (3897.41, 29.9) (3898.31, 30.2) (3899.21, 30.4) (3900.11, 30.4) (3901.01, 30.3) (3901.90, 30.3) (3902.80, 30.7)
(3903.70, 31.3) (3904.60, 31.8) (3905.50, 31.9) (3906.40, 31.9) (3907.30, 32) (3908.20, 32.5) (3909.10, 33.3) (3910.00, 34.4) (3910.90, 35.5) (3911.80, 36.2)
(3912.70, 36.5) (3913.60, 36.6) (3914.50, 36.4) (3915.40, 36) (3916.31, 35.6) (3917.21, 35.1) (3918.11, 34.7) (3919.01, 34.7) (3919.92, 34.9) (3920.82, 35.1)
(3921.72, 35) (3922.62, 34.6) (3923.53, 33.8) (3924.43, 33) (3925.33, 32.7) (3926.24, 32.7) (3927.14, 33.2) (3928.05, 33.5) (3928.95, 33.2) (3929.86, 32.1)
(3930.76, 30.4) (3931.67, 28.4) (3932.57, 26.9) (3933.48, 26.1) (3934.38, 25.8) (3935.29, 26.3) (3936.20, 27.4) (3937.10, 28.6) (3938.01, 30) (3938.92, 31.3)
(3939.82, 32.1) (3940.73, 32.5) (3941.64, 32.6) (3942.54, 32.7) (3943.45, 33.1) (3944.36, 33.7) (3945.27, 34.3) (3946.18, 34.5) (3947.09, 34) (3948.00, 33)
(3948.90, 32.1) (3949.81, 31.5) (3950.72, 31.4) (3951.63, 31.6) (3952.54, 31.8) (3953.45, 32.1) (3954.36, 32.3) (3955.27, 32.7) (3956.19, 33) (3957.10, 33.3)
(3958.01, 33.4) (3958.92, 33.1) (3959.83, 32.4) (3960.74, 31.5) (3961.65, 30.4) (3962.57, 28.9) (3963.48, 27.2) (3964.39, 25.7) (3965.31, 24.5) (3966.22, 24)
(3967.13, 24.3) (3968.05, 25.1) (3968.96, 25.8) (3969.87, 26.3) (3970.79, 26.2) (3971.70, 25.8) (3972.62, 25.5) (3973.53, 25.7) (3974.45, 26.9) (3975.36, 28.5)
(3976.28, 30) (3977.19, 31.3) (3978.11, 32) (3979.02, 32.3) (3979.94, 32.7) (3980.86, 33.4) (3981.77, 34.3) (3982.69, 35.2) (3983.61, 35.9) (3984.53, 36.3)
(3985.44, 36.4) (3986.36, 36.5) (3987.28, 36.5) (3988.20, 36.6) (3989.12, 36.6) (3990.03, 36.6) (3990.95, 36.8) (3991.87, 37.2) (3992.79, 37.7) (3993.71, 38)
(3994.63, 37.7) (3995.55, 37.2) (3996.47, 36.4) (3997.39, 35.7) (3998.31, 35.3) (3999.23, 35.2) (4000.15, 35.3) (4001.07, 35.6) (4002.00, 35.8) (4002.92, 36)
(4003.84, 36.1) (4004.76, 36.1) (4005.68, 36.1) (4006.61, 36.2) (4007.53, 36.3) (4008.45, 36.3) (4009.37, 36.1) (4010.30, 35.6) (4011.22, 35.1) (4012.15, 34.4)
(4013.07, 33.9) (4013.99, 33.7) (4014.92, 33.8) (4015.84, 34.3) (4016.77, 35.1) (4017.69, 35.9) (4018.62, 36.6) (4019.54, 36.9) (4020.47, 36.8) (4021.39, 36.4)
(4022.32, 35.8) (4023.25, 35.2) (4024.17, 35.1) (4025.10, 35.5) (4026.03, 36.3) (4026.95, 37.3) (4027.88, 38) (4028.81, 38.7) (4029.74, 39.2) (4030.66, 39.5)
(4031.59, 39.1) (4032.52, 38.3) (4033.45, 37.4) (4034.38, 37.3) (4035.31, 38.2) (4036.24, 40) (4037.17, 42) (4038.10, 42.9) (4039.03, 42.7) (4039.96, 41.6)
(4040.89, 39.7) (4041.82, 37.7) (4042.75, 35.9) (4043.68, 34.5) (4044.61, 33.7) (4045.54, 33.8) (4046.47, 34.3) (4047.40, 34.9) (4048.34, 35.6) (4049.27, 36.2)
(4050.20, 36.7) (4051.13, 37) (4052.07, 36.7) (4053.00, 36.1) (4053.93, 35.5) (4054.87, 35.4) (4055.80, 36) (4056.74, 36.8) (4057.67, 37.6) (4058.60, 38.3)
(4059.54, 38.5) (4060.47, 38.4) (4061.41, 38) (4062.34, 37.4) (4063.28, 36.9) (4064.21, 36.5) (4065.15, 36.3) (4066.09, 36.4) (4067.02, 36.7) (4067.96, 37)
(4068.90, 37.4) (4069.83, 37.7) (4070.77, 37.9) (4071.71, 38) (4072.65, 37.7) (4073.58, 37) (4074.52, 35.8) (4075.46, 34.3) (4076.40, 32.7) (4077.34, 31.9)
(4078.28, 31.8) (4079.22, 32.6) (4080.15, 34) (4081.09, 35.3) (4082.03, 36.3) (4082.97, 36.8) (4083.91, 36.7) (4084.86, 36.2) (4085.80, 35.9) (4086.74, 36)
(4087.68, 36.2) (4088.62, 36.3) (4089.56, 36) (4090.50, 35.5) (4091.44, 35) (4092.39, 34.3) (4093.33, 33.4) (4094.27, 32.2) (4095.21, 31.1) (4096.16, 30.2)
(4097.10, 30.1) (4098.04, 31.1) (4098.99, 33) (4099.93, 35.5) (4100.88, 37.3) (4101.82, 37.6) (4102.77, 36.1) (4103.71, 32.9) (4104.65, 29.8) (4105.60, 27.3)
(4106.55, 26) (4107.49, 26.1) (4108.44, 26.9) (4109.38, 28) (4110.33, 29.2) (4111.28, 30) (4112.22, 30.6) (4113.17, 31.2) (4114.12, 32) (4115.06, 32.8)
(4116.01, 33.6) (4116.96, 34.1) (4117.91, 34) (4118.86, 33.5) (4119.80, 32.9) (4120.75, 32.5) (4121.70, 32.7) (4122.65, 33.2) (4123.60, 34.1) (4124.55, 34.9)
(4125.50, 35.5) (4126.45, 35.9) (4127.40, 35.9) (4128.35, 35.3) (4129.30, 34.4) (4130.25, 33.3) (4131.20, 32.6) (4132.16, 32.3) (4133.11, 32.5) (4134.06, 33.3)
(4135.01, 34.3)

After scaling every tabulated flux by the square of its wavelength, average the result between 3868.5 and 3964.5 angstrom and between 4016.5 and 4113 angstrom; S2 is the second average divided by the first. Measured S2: 1.2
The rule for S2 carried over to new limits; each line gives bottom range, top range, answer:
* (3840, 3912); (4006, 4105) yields 1.23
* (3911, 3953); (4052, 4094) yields 1.19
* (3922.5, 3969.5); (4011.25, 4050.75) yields 1.25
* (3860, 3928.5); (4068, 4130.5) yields 1.14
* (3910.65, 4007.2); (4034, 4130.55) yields 1.14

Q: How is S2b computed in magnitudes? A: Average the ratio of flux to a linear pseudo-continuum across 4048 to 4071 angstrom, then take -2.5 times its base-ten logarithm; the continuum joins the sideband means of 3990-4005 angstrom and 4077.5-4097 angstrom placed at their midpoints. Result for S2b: -0.06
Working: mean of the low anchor 36.4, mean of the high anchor 34.5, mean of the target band 36.9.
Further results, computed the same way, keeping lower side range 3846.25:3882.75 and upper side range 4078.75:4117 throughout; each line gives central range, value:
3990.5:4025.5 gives -0.084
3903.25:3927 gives -0.022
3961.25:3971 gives 0.262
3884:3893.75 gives 0.171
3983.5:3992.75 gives -0.105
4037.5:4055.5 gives -0.119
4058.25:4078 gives -0.113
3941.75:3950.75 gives 0.008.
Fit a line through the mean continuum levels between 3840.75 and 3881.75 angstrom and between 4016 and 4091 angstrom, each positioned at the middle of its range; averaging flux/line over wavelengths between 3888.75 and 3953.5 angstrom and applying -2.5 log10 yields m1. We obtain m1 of 0.09 mag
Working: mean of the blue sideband 33.7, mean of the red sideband 36.7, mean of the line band 31.9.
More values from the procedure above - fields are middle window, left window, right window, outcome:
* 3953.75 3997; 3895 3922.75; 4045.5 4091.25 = 0.08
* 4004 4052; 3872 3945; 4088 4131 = -0.14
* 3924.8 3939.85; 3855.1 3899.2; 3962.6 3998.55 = 0.07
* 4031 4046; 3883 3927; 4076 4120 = -0.18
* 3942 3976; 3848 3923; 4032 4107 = 0.13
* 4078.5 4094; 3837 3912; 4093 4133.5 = -0.10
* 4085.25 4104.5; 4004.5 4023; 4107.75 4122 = -0.06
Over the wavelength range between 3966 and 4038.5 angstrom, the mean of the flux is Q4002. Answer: 34.8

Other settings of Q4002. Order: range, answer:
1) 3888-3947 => 31.8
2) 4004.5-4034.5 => 36.3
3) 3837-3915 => 32.1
